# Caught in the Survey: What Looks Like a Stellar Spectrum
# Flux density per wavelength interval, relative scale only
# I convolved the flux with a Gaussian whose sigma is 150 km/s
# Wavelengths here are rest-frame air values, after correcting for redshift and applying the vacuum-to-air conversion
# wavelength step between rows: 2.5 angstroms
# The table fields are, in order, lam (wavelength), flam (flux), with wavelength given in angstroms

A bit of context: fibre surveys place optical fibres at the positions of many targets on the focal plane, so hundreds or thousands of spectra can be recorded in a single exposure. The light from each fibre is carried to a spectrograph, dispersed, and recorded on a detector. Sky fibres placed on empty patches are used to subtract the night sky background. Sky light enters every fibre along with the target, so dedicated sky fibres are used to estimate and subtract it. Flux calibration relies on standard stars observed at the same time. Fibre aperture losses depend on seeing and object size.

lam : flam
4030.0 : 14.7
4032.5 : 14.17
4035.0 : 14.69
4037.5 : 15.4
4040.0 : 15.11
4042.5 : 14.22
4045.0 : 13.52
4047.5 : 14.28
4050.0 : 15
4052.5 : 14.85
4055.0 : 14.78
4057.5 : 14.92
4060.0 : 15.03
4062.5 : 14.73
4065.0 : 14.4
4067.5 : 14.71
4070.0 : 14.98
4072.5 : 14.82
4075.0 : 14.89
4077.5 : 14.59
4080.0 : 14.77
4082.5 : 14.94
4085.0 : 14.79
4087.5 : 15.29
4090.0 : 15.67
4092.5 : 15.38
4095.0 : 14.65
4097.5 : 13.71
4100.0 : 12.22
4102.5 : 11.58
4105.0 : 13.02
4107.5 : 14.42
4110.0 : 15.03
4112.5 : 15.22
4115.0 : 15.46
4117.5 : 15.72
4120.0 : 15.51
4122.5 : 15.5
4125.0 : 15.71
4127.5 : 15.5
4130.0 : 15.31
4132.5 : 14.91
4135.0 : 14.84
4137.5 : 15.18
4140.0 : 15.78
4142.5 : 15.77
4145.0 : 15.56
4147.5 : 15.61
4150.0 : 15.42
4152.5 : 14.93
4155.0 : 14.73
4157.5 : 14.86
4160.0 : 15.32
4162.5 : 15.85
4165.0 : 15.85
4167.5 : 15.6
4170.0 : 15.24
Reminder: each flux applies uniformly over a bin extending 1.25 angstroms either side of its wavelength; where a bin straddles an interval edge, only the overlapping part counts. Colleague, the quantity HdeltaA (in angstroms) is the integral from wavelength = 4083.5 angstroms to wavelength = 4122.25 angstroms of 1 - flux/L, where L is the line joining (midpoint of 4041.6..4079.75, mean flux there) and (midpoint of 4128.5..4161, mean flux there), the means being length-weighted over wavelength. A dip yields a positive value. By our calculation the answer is 1.1 angstroms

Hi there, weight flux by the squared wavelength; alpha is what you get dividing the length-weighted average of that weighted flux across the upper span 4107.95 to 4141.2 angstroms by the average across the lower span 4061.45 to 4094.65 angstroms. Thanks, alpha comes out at 1.1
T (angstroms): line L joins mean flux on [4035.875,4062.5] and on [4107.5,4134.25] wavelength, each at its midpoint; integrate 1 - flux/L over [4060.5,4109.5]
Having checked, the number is 1.95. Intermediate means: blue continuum 14.7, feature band 14.4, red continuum 15.3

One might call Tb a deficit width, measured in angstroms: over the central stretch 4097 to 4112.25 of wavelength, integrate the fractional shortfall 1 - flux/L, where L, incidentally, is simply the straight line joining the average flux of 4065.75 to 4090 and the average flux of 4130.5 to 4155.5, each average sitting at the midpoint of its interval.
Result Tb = 1.65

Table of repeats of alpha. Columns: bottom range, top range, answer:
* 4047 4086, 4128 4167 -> 1.08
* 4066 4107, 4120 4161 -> 1.09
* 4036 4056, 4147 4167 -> 1.10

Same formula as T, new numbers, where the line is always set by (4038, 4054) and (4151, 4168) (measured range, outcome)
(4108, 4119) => -0.23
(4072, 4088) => -0.09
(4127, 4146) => -0.26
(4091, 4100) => 0.36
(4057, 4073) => -0.13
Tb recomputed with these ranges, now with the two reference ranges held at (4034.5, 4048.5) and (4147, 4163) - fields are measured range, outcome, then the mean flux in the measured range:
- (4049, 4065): -0.2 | 14.8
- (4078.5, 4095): -0.3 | 15.1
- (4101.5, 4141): 0.2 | 14.9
